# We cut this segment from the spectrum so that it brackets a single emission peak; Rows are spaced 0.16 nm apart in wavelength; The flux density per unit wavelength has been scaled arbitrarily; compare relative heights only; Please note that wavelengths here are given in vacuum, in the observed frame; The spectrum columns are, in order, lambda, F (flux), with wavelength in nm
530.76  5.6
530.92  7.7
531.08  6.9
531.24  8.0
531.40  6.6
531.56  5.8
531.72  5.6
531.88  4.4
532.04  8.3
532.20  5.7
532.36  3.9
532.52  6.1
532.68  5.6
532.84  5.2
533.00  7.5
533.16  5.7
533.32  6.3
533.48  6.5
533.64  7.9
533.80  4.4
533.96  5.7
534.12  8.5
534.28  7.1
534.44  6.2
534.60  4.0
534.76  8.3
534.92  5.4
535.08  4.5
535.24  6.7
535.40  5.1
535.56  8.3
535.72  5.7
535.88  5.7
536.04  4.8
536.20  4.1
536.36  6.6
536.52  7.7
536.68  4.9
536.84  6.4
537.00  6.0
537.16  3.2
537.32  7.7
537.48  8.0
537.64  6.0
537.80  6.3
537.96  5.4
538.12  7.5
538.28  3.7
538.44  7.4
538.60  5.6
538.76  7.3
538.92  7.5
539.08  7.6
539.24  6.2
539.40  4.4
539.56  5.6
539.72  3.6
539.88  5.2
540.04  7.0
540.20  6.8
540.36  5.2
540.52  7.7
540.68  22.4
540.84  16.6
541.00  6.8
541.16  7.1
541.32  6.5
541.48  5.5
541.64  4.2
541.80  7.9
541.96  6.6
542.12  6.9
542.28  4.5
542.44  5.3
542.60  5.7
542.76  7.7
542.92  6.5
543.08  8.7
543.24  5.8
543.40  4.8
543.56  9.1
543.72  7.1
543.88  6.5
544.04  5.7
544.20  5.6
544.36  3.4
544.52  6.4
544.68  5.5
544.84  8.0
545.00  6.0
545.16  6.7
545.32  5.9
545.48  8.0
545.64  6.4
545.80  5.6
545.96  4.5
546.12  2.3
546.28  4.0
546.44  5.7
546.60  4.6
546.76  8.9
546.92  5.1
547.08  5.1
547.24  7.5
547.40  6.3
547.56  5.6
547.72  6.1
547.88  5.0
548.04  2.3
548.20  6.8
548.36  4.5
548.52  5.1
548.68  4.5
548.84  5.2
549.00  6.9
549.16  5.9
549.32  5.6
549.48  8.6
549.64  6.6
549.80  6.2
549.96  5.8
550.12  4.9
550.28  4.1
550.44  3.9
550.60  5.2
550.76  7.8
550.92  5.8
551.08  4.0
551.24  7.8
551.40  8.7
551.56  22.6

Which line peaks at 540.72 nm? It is H-beta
